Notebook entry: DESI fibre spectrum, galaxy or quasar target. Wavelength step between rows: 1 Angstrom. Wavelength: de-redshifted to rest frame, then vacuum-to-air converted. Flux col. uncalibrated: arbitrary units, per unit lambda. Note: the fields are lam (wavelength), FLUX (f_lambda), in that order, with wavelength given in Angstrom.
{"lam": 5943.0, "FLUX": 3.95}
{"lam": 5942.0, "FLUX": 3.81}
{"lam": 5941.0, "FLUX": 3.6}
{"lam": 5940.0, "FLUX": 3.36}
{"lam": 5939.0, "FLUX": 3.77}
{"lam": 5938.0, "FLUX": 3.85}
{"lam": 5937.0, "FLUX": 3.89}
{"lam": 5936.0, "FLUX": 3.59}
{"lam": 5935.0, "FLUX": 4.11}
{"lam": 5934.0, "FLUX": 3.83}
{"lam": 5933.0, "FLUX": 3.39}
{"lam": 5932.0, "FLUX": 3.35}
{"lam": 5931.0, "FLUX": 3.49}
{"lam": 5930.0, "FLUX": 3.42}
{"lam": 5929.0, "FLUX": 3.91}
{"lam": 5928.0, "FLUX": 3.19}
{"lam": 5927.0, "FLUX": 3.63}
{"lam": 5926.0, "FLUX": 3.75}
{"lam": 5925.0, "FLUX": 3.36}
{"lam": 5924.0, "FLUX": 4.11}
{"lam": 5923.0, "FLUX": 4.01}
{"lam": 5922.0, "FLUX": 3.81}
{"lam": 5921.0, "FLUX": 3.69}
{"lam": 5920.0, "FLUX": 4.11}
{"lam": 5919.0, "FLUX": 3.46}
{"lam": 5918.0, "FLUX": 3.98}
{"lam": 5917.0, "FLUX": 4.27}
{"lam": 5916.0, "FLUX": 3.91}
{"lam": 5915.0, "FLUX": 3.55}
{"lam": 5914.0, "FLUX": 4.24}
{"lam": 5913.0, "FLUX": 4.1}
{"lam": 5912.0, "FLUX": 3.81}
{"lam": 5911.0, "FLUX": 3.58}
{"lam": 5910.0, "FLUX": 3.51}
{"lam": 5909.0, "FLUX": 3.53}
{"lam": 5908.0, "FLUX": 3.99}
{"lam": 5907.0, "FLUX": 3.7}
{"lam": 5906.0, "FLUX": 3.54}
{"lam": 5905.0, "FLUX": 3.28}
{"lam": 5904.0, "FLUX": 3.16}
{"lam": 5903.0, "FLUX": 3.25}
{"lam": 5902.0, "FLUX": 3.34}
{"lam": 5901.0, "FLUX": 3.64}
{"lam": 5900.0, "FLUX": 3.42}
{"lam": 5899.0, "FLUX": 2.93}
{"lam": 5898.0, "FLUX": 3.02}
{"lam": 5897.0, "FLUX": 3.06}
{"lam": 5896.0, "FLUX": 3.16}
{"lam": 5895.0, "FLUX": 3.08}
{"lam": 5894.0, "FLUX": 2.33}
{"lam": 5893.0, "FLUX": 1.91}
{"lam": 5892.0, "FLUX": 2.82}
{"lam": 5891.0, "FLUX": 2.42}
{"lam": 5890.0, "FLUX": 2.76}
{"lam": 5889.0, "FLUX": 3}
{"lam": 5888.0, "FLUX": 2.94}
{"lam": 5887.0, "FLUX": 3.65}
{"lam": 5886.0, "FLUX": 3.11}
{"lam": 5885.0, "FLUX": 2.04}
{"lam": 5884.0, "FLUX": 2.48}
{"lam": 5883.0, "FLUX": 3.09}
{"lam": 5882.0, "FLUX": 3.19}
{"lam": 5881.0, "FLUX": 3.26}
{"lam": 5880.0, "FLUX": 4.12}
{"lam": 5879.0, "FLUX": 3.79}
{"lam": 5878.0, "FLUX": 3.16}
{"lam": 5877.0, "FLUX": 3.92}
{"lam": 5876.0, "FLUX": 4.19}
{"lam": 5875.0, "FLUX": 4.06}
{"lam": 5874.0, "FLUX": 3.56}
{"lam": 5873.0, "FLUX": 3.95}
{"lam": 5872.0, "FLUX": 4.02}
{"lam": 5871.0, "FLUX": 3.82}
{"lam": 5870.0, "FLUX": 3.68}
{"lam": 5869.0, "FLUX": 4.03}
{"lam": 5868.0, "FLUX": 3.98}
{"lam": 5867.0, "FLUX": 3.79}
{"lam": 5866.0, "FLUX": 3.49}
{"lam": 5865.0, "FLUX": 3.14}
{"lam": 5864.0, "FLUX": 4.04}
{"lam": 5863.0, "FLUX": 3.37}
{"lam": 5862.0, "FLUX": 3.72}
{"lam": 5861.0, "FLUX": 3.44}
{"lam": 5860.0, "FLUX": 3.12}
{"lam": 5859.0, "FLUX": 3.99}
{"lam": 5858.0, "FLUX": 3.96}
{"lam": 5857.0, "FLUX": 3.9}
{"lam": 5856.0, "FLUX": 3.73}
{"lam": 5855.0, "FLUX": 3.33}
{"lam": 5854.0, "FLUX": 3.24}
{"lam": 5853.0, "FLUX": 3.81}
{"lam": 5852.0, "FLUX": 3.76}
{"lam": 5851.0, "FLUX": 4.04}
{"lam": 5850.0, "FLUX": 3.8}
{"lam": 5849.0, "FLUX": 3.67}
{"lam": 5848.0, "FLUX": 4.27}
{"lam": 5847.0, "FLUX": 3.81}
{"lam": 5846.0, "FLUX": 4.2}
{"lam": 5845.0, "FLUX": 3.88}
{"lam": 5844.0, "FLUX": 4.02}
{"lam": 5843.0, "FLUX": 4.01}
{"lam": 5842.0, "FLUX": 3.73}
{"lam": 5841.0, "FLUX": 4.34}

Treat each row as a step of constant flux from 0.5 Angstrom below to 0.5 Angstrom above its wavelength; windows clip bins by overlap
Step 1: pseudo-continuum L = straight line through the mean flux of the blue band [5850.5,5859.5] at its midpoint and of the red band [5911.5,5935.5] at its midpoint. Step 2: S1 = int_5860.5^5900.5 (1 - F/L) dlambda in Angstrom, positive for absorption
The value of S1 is 4.6 Angstrom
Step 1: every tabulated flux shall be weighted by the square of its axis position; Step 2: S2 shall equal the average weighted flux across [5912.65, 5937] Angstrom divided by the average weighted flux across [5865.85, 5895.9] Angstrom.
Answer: 1.15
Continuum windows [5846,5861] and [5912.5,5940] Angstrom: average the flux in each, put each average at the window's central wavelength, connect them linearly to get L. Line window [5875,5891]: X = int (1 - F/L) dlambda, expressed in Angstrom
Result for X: 2.2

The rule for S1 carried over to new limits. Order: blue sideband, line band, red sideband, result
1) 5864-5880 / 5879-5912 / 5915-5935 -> 5.3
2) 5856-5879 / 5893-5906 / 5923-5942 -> 2.1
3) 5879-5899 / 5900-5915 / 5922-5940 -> -1.6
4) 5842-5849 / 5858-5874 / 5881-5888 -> -1.3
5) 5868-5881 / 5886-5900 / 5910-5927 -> 3.5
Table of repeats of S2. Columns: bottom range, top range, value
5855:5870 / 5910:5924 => 1.07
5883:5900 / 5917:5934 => 1.32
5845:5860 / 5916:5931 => 1.01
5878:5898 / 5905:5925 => 1.30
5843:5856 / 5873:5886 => 0.90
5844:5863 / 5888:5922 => 0.92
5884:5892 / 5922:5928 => 1.34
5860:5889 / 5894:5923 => 1.02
